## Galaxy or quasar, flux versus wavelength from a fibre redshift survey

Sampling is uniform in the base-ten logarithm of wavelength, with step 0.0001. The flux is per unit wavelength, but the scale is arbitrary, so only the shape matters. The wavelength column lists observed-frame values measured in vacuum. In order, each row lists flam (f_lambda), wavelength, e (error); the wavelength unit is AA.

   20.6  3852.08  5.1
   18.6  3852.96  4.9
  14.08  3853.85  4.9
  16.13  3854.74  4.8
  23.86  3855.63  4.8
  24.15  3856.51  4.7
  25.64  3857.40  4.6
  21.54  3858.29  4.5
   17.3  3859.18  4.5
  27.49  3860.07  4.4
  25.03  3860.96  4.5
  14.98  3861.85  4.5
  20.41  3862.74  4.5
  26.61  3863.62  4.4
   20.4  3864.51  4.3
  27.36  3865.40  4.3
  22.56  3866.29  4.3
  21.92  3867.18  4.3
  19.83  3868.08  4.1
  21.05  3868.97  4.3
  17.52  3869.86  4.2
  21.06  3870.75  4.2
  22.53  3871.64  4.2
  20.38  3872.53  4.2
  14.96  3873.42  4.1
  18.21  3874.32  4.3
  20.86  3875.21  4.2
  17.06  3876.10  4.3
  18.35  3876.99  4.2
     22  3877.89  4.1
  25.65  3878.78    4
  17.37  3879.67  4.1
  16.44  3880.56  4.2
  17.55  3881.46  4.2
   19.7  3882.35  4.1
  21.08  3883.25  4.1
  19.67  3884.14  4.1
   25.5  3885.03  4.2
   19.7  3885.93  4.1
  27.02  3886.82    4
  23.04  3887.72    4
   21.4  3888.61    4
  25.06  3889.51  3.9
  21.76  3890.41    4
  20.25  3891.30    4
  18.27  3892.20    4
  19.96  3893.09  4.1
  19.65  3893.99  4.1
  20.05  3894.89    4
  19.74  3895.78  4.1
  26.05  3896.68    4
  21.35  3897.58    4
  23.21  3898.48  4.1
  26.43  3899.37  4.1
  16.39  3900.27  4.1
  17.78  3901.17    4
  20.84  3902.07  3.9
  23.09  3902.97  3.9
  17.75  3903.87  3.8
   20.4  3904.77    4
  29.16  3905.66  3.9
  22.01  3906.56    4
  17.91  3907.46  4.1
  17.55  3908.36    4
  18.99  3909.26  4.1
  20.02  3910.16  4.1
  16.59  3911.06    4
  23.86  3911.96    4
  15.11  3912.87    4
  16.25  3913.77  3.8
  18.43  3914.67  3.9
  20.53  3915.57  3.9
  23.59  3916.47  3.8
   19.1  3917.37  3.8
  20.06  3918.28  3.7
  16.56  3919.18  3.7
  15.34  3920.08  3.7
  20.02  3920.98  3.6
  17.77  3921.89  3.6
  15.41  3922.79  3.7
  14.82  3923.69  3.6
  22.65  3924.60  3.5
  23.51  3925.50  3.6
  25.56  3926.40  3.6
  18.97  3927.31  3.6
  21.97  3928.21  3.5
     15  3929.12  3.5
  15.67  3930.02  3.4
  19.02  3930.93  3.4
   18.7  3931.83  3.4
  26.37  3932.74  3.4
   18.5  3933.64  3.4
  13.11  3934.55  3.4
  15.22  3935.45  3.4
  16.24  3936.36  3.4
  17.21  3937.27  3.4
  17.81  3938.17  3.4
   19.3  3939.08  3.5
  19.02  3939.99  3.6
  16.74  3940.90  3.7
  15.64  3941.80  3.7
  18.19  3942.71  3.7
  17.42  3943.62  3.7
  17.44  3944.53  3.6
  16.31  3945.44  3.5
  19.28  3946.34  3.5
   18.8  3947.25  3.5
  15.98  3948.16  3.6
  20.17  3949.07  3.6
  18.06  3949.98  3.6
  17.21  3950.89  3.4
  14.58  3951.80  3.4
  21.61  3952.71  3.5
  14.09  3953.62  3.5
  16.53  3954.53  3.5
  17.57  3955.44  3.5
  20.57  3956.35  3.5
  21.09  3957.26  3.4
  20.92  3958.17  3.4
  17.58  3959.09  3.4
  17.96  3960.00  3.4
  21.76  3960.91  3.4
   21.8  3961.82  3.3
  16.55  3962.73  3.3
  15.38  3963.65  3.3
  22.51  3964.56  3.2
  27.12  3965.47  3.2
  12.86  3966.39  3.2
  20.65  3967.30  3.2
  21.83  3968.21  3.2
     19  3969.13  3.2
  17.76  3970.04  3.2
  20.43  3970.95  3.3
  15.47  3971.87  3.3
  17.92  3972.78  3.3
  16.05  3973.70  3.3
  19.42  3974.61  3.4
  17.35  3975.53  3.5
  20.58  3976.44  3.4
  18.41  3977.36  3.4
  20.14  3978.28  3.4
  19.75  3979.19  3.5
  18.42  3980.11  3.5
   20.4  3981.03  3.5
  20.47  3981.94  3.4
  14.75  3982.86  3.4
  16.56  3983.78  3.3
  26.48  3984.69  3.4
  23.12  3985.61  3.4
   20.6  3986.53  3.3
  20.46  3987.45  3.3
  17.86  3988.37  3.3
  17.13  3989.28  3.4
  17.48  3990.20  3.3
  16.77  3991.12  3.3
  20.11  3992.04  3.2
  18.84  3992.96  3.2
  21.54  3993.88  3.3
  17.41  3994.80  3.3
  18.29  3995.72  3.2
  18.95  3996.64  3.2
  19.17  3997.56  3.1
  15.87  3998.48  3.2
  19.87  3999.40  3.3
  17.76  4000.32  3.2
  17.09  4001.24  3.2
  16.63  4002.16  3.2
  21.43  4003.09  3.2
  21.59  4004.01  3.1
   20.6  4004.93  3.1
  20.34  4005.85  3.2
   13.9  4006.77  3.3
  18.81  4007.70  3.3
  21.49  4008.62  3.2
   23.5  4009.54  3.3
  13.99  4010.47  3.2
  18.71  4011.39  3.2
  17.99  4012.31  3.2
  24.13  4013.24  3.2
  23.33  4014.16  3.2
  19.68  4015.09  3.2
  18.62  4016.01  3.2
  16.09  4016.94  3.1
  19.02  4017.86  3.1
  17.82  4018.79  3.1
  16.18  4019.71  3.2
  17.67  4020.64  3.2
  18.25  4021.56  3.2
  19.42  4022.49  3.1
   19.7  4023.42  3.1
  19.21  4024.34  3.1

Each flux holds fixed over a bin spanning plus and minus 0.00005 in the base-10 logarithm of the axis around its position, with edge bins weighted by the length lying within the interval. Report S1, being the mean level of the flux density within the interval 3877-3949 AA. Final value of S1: 19.6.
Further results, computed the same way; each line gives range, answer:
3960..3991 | 19.2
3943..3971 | 18.7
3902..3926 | 19.5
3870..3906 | 20.9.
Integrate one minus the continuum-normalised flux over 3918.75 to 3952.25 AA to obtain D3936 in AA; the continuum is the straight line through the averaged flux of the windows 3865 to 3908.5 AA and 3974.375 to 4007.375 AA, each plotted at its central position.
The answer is 3.3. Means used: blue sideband 20.9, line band 18.1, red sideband 19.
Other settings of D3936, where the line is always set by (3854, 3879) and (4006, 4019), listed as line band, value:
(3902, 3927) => 0.90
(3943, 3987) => 1.95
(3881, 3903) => -0.61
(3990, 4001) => 0.49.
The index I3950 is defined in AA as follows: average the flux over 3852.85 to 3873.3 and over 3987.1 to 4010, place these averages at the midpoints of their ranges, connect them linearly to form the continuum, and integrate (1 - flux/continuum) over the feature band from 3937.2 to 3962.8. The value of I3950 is 2.0 AA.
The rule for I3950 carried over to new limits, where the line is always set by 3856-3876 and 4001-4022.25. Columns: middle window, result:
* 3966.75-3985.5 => 0.4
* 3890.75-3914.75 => 0.6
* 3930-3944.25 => 1.7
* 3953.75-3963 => 0.4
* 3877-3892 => -0.2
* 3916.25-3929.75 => 0.8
